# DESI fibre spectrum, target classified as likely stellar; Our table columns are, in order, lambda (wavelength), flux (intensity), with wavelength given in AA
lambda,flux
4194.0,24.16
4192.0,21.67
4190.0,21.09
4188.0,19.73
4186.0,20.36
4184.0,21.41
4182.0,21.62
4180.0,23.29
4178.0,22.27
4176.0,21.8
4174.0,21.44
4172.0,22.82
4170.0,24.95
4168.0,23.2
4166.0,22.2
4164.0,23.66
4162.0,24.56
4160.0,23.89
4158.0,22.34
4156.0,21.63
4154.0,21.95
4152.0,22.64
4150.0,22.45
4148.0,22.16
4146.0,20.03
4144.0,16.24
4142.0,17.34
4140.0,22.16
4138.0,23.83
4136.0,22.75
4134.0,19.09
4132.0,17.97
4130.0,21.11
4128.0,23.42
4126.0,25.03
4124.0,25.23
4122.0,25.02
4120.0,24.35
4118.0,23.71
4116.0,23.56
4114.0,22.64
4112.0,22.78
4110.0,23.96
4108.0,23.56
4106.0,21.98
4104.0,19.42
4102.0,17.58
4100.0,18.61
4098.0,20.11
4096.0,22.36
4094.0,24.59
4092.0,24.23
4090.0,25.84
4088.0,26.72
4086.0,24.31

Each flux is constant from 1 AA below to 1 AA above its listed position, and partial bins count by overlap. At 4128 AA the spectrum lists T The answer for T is 23.42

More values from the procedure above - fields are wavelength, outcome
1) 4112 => 22.78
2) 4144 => 16.24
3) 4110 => 23.96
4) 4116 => 23.56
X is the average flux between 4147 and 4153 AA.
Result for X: 22.4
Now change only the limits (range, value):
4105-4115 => 23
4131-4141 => 21.2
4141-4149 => 18.9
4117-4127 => 24.7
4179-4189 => 21.3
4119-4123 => 24.7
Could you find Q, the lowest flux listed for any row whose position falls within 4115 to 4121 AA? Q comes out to 23.56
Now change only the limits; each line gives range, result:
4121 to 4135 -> 17.97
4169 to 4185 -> 21.41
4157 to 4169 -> 22.2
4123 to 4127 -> 25.03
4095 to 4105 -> 17.58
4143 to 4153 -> 16.24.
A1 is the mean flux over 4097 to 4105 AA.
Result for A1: 18.9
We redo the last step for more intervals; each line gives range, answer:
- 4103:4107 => 20.7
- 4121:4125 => 25.1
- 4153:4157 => 21.8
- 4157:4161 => 23.1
